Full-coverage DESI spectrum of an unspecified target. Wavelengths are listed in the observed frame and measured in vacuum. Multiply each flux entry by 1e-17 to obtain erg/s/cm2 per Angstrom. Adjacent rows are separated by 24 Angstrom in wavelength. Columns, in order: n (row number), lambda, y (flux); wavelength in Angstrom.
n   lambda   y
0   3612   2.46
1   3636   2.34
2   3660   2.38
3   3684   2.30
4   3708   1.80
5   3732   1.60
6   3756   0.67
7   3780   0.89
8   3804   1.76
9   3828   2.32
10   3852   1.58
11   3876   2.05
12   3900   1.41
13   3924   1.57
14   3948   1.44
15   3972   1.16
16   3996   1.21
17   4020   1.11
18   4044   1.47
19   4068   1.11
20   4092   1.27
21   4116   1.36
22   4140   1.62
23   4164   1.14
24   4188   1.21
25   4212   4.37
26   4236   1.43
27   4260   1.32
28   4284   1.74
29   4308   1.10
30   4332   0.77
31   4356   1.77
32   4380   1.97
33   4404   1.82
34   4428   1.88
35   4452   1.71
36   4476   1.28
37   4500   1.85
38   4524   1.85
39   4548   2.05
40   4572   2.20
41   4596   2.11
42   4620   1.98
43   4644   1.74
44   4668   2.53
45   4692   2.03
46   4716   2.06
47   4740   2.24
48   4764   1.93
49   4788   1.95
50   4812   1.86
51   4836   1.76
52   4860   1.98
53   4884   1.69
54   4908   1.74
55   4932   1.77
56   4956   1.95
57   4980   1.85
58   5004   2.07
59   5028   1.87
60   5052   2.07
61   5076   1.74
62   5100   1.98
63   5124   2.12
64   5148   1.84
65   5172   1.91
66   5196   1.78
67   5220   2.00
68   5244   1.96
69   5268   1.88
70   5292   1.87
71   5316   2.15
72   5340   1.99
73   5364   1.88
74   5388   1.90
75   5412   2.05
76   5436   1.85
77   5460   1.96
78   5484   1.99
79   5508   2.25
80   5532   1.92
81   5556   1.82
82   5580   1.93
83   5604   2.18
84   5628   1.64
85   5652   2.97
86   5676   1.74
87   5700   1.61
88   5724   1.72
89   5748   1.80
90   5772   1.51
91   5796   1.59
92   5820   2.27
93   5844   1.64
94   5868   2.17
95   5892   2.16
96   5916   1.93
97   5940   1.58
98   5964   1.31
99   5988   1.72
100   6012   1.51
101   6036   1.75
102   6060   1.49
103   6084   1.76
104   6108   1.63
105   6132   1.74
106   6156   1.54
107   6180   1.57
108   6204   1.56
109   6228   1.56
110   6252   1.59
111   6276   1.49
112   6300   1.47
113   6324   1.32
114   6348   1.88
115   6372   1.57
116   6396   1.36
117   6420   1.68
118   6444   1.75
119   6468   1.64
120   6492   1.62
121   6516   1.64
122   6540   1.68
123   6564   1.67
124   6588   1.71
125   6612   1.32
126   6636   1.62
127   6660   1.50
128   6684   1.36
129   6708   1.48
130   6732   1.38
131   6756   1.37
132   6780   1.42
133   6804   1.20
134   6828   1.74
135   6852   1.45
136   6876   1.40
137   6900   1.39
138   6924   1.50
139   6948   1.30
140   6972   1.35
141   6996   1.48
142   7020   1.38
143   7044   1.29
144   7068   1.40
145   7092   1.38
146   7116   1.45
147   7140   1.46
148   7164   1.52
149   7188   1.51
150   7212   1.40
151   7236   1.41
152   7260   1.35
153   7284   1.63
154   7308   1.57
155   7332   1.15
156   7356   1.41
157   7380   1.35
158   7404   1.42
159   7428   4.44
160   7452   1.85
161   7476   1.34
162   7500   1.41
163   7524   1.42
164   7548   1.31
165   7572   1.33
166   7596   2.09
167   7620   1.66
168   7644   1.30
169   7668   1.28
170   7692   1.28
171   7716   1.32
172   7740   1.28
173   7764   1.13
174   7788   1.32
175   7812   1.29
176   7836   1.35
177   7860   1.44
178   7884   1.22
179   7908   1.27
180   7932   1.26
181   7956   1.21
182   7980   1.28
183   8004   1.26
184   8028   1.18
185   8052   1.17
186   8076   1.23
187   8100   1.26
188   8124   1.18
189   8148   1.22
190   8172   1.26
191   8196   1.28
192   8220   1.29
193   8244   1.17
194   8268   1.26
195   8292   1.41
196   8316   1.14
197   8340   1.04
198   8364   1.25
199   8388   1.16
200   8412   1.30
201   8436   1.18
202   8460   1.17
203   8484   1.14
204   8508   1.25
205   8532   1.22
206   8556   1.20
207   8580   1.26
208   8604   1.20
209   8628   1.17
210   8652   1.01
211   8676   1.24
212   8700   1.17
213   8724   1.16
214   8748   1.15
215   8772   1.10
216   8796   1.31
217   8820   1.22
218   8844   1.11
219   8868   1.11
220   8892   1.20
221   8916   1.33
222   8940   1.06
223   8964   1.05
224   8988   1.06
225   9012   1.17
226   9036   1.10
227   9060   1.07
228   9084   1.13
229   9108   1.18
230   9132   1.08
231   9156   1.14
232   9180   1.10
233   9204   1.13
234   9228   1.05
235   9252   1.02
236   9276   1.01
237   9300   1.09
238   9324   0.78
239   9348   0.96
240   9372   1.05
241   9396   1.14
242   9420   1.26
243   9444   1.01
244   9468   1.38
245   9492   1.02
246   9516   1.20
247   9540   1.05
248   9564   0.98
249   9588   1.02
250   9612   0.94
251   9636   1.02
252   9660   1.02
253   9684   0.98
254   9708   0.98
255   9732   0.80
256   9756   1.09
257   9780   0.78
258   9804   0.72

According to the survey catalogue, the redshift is 0.13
